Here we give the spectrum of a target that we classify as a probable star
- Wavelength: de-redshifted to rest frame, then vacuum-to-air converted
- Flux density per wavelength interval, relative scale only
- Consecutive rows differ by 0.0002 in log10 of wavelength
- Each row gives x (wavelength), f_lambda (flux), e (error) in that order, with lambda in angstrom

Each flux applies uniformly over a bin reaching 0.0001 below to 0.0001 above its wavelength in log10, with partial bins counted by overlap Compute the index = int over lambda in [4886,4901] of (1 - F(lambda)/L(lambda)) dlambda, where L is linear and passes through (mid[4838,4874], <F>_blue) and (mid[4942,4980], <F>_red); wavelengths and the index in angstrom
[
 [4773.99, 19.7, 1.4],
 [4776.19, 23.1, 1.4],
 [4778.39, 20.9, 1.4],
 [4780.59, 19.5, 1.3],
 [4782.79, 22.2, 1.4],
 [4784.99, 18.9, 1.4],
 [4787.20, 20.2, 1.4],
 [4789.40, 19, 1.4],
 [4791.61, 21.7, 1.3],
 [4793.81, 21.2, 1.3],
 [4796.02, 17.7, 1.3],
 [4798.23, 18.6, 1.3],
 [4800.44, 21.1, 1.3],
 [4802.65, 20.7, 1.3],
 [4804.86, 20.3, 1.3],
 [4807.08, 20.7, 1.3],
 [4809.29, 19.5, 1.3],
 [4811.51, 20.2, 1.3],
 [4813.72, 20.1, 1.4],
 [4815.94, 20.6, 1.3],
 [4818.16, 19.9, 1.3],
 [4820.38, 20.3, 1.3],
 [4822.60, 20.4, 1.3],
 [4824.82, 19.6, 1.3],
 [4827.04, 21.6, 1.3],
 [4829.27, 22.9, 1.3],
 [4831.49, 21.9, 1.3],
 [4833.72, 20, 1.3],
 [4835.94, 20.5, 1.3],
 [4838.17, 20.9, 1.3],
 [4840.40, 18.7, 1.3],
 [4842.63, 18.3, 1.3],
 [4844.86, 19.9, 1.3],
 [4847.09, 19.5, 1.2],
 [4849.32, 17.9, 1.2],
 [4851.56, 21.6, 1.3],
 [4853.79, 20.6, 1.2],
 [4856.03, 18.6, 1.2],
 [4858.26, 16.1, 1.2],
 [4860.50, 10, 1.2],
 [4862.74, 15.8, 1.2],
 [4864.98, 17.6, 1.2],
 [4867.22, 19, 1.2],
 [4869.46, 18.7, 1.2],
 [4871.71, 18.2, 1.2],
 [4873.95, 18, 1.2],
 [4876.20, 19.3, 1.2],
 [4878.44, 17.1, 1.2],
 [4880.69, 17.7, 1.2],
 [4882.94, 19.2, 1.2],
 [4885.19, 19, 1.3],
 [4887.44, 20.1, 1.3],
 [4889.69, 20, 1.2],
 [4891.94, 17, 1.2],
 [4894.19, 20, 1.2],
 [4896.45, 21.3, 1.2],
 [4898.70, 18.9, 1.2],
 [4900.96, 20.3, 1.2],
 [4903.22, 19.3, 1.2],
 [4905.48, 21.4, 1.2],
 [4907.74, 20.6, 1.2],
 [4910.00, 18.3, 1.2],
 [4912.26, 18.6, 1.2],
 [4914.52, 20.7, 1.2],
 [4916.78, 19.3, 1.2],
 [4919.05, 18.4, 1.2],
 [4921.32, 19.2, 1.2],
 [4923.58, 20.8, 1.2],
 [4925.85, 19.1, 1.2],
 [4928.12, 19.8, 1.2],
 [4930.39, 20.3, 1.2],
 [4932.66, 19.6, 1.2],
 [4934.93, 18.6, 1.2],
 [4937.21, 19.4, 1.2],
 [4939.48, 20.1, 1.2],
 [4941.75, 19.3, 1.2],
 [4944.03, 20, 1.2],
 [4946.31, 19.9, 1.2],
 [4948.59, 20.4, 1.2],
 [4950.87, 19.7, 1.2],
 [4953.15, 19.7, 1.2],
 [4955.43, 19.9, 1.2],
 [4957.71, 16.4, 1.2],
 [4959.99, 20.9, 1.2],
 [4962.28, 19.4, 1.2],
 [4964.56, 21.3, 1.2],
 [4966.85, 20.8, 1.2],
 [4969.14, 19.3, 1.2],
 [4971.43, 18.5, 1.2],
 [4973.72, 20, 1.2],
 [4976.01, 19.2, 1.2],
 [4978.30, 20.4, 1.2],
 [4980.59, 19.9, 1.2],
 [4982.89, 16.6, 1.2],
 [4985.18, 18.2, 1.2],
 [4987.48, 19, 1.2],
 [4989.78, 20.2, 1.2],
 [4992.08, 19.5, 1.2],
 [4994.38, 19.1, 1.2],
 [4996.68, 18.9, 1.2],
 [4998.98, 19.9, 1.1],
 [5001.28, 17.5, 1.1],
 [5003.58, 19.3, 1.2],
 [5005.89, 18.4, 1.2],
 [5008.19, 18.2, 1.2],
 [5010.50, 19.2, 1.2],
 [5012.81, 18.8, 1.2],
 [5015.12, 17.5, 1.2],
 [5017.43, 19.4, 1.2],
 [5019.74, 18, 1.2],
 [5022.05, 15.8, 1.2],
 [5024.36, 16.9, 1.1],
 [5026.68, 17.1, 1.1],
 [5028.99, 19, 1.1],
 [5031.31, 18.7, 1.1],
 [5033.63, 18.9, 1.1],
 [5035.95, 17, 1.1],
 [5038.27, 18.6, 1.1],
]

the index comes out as -0.7 angstrom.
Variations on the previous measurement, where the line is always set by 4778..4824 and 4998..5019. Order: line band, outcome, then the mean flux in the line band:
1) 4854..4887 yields 3.5 angstrom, 17.6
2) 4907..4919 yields 0.0 angstrom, 19.4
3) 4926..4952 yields -0.7 angstrom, 19.7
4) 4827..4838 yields -0.8 angstrom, 21.3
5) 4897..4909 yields -0.4 angstrom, 20.1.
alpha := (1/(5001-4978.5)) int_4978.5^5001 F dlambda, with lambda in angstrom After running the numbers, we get 19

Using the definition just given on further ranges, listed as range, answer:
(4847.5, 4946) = 19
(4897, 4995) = 19.6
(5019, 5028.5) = 17.1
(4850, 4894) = 18.1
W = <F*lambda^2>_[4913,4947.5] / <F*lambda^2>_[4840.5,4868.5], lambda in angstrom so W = 1.1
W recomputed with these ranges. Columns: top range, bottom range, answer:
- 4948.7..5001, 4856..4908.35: 1.09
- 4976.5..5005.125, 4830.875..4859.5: 1.04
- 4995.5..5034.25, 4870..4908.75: 1.00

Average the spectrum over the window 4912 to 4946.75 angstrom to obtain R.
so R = 19.6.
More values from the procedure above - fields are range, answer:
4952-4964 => 19.4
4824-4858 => 20.1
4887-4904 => 19.6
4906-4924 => 19.5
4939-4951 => 19.9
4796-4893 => 19.2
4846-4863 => 17.6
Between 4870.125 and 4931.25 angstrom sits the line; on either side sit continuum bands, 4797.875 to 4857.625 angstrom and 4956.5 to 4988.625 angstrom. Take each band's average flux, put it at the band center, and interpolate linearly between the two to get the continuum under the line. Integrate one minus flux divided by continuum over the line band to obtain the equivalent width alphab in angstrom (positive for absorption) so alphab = 1.2 angstrom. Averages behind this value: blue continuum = 20.2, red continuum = 19.3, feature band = 19.3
